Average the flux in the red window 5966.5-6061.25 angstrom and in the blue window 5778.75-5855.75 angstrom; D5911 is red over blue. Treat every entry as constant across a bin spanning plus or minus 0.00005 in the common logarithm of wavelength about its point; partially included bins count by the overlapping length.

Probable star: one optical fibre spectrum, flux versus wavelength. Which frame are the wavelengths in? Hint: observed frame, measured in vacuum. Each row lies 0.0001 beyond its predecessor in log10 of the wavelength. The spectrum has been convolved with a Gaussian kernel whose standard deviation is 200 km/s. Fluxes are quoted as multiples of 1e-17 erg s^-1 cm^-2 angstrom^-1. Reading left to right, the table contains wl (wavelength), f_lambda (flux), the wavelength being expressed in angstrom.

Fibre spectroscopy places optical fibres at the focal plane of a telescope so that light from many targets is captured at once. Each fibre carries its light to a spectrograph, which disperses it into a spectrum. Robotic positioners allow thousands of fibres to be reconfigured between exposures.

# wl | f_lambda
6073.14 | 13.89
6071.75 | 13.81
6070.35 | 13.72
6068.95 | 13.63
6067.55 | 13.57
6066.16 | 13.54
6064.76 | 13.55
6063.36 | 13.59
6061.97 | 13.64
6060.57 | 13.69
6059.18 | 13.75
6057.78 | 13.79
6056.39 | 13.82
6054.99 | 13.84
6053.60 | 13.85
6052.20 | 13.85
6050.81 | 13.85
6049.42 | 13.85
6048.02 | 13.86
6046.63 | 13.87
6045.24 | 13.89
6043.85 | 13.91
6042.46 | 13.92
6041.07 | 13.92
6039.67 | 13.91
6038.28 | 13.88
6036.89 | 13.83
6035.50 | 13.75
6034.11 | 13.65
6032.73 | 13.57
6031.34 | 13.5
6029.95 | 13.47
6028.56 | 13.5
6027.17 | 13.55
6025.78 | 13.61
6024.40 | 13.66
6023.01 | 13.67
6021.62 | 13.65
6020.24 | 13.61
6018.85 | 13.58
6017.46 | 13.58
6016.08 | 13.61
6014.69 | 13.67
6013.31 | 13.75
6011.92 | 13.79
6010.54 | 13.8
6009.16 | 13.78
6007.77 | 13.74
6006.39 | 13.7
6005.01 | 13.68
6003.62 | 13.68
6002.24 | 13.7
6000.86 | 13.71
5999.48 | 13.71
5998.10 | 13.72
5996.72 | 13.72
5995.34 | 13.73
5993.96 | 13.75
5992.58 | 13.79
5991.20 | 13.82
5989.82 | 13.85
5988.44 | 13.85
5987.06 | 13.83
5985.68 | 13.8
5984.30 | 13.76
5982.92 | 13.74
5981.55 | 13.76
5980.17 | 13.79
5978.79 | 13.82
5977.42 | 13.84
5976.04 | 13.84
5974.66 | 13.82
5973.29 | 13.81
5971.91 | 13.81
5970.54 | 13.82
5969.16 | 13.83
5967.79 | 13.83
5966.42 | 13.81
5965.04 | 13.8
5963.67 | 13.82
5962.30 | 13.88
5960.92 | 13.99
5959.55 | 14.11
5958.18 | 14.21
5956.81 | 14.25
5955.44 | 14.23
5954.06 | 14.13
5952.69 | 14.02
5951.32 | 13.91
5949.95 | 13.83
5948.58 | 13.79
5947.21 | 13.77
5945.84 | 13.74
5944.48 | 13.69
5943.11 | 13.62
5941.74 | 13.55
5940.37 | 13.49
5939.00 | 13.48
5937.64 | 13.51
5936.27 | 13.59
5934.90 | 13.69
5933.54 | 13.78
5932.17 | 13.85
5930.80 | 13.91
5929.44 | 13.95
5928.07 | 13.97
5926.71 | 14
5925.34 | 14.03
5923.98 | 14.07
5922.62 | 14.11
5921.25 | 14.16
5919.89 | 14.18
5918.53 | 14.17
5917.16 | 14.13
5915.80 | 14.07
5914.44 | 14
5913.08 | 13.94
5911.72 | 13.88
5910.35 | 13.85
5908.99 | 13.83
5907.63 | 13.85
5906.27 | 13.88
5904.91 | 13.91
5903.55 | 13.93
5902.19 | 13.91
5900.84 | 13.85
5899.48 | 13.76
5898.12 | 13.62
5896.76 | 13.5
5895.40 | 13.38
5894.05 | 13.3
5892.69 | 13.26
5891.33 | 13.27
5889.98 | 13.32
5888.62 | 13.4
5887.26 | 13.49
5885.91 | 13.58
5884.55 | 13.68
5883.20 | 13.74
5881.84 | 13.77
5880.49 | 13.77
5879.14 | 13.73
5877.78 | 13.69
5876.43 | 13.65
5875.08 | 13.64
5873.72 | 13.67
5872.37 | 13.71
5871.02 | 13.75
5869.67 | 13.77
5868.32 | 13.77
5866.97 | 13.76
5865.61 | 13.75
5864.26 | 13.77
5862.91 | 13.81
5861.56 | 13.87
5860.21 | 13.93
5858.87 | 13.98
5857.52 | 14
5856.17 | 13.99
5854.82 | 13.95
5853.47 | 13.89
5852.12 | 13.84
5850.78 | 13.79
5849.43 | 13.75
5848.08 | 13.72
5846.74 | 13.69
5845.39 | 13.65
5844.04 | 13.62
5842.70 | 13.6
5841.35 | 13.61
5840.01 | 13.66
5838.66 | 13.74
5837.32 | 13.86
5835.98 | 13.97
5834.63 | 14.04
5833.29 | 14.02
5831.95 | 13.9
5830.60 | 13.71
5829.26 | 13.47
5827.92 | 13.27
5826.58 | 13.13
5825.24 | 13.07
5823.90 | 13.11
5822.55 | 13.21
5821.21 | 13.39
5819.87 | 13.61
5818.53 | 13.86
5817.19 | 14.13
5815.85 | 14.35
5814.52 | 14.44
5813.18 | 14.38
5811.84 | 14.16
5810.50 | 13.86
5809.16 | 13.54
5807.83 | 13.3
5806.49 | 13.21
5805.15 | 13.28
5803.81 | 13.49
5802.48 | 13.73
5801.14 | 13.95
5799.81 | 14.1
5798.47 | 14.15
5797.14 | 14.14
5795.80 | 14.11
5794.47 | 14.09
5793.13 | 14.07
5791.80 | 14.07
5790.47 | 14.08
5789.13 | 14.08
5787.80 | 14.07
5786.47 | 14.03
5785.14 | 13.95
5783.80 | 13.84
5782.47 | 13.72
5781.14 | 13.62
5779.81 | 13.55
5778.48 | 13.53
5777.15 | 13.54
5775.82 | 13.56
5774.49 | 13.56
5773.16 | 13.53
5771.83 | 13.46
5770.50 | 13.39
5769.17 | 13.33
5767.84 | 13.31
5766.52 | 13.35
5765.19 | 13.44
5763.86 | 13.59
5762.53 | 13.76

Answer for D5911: 1.00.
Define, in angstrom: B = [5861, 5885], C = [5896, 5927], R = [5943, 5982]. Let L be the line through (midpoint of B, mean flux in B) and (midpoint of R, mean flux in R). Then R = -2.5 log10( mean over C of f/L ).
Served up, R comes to -0.01 mag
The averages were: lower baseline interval 13.7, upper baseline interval 13.9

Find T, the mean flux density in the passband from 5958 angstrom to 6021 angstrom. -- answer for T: 13.8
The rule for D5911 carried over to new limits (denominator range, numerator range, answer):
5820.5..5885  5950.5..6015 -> 1.01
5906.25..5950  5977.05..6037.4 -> 0.99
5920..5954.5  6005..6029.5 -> 0.99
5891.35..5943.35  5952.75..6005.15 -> 1.00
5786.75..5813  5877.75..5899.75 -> 0.98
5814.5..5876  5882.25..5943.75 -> 1.00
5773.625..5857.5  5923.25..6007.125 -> 1.00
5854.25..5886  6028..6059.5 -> 1.00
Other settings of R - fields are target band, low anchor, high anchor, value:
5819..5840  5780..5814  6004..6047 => 0.02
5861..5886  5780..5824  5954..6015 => 0.01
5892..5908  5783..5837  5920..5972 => 0.01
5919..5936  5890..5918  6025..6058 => -0.02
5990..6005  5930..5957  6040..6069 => 0.00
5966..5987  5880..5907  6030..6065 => -0.01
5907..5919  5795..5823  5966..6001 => -0.01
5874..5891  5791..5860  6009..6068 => 0.01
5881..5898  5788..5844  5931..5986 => 0.03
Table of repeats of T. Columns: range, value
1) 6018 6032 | 13.6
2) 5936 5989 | 13.8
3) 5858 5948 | 13.8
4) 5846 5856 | 13.8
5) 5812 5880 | 13.8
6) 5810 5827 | 13.8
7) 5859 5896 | 13.6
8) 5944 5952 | 13.8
